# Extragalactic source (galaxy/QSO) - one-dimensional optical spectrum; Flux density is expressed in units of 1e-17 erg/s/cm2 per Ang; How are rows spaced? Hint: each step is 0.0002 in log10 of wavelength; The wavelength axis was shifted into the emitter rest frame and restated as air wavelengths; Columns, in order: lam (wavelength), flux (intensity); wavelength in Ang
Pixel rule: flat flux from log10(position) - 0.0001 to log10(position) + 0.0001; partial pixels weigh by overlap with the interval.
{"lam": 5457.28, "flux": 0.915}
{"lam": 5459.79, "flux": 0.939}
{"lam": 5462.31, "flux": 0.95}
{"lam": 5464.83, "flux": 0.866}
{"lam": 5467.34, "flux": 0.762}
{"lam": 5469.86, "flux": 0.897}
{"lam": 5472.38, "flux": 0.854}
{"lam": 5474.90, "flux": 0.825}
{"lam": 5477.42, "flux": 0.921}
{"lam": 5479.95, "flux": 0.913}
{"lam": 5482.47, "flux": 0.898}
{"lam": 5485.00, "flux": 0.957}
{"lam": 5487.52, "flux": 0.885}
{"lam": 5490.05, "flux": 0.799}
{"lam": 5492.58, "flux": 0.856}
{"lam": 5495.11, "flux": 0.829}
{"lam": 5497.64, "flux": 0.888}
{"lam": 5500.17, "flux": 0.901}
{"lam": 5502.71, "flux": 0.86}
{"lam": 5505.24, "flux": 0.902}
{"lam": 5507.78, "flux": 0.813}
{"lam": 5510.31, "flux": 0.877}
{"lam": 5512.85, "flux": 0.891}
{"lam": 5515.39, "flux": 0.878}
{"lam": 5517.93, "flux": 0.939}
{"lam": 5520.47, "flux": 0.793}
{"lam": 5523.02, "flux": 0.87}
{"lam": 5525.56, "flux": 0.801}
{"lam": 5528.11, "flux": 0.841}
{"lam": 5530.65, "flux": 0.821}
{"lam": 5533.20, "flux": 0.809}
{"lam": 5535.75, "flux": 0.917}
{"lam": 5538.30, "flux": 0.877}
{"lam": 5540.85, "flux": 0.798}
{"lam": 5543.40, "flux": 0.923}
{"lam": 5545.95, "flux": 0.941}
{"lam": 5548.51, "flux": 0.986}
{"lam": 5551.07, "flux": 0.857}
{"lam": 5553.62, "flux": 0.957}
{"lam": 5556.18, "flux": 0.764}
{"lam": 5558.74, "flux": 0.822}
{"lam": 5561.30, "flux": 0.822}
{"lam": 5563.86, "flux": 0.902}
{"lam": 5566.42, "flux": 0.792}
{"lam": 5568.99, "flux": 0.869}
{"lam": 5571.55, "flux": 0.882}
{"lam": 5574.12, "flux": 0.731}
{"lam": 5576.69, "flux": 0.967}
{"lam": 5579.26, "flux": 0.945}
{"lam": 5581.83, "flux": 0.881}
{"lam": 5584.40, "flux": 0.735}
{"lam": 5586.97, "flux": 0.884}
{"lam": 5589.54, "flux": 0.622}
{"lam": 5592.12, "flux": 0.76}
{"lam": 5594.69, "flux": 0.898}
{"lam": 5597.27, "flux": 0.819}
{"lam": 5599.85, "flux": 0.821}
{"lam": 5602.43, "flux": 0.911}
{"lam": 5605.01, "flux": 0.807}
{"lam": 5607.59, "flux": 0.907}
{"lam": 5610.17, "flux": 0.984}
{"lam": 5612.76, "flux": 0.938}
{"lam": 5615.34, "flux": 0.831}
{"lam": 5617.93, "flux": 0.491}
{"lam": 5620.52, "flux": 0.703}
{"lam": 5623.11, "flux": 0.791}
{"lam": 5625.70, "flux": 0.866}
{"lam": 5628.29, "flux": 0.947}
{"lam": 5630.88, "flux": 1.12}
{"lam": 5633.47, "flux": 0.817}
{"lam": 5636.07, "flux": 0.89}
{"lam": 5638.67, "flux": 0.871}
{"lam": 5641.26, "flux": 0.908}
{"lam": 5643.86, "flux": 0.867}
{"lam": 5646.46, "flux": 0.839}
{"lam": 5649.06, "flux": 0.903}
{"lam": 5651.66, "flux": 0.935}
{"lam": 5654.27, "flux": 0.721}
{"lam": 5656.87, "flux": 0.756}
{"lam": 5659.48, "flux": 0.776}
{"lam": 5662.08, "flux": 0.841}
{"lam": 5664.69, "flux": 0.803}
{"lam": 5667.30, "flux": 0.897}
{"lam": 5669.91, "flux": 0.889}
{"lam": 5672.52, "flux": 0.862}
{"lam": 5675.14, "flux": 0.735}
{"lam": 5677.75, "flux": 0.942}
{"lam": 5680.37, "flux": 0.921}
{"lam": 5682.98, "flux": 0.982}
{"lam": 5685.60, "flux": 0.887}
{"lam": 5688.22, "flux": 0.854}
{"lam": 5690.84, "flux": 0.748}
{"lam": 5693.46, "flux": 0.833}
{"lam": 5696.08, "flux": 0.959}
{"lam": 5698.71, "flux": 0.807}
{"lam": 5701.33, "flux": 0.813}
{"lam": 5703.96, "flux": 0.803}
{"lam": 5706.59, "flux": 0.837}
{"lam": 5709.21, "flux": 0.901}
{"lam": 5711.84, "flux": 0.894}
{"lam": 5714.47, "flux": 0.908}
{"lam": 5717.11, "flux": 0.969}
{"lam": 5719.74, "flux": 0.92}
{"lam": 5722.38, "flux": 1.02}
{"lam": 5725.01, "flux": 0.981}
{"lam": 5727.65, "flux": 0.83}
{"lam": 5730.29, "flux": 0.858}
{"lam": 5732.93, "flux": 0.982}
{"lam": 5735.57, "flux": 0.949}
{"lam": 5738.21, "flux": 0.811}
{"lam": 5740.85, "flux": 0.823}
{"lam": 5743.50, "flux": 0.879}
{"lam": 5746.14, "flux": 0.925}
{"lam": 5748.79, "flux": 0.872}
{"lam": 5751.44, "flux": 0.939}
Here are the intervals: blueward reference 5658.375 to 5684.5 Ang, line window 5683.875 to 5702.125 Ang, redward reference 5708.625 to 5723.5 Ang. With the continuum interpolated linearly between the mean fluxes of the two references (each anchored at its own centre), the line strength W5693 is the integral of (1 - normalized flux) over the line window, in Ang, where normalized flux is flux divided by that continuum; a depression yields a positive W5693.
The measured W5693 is 1.1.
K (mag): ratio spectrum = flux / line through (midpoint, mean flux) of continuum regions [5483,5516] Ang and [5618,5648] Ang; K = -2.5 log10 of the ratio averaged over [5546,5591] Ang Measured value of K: 0.020 mag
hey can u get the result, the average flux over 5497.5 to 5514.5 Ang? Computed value 0.875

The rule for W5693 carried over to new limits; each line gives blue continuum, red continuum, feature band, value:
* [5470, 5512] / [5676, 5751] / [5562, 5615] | 1.7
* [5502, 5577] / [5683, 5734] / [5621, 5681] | 1.1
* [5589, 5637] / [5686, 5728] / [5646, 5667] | 0.9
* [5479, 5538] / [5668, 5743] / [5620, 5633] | -0.2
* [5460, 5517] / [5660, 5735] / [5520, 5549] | 0.4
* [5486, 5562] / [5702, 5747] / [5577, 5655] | 2.7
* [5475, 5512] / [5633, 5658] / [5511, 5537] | 0.5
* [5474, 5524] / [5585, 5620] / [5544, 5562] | -0.8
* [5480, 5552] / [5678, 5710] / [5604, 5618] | 0.2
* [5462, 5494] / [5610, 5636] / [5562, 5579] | -0.1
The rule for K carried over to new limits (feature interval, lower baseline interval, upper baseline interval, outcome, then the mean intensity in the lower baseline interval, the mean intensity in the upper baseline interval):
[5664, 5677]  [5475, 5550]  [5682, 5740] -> 0.05 mag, 0.874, 0.887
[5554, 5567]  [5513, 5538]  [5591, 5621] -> 0.01 mag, 0.855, 0.826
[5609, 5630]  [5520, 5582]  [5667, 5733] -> 0.06 mag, 0.863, 0.884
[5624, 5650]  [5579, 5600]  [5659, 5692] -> -0.08 mag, 0.812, 0.859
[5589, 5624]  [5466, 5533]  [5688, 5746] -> 0.08 mag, 0.863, 0.882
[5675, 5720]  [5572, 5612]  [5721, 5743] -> 0.02 mag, 0.847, 0.906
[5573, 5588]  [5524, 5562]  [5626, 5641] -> 0.04 mag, 0.863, 0.924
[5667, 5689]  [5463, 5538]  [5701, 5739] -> 0.01 mag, 0.865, 0.902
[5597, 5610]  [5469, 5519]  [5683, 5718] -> 0.01 mag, 0.879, 0.866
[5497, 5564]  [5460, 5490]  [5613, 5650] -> 0.00 mag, 0.883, 0.848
